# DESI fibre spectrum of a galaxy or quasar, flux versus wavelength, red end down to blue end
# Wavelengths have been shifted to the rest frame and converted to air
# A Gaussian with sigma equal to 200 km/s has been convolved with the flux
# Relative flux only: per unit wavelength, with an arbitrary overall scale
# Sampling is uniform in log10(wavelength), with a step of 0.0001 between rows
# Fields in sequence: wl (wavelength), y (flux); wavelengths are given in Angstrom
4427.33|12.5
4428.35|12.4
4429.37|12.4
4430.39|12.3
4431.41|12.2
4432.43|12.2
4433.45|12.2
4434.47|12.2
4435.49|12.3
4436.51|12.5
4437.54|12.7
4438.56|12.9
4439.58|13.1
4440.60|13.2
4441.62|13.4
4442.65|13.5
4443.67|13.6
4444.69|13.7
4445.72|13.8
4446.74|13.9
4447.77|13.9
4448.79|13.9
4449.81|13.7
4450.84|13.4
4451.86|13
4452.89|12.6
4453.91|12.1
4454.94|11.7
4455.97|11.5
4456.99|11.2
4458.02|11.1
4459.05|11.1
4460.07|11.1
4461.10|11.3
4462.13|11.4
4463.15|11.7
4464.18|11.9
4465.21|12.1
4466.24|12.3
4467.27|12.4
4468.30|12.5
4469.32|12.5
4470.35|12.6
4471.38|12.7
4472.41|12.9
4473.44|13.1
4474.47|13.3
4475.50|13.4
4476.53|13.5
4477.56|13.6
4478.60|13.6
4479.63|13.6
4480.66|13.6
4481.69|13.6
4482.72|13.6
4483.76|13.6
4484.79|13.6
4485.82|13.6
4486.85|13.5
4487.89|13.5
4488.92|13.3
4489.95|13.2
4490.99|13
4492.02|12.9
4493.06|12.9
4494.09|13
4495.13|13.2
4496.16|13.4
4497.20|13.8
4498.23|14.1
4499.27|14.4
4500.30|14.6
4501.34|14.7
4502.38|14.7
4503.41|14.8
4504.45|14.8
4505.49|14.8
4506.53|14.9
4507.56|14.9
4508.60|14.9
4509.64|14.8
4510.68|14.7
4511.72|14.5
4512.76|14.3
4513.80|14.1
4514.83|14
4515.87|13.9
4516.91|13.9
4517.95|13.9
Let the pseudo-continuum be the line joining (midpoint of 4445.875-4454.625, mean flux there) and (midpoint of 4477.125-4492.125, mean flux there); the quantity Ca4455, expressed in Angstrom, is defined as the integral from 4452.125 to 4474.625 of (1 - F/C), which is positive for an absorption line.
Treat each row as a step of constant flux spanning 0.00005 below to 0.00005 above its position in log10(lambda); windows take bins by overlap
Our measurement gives 2.2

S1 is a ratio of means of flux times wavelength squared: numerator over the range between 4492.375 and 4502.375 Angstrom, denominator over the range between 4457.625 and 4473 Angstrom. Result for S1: 1.17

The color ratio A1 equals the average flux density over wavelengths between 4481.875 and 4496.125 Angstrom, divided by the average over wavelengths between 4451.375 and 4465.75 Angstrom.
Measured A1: 1.14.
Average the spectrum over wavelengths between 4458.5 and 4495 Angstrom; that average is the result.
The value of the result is 12.8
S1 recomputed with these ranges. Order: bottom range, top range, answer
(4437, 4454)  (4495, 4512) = 1.12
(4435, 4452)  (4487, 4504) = 1.05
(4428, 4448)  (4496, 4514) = 1.16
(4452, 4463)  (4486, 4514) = 1.24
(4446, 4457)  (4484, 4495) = 1.04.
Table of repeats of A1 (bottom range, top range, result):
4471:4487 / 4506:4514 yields 1.09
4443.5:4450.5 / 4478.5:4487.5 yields 0.99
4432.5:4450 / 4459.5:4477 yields 0.94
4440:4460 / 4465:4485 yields 1.02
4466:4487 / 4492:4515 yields 1.08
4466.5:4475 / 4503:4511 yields 1.16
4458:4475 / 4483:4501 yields 1.11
